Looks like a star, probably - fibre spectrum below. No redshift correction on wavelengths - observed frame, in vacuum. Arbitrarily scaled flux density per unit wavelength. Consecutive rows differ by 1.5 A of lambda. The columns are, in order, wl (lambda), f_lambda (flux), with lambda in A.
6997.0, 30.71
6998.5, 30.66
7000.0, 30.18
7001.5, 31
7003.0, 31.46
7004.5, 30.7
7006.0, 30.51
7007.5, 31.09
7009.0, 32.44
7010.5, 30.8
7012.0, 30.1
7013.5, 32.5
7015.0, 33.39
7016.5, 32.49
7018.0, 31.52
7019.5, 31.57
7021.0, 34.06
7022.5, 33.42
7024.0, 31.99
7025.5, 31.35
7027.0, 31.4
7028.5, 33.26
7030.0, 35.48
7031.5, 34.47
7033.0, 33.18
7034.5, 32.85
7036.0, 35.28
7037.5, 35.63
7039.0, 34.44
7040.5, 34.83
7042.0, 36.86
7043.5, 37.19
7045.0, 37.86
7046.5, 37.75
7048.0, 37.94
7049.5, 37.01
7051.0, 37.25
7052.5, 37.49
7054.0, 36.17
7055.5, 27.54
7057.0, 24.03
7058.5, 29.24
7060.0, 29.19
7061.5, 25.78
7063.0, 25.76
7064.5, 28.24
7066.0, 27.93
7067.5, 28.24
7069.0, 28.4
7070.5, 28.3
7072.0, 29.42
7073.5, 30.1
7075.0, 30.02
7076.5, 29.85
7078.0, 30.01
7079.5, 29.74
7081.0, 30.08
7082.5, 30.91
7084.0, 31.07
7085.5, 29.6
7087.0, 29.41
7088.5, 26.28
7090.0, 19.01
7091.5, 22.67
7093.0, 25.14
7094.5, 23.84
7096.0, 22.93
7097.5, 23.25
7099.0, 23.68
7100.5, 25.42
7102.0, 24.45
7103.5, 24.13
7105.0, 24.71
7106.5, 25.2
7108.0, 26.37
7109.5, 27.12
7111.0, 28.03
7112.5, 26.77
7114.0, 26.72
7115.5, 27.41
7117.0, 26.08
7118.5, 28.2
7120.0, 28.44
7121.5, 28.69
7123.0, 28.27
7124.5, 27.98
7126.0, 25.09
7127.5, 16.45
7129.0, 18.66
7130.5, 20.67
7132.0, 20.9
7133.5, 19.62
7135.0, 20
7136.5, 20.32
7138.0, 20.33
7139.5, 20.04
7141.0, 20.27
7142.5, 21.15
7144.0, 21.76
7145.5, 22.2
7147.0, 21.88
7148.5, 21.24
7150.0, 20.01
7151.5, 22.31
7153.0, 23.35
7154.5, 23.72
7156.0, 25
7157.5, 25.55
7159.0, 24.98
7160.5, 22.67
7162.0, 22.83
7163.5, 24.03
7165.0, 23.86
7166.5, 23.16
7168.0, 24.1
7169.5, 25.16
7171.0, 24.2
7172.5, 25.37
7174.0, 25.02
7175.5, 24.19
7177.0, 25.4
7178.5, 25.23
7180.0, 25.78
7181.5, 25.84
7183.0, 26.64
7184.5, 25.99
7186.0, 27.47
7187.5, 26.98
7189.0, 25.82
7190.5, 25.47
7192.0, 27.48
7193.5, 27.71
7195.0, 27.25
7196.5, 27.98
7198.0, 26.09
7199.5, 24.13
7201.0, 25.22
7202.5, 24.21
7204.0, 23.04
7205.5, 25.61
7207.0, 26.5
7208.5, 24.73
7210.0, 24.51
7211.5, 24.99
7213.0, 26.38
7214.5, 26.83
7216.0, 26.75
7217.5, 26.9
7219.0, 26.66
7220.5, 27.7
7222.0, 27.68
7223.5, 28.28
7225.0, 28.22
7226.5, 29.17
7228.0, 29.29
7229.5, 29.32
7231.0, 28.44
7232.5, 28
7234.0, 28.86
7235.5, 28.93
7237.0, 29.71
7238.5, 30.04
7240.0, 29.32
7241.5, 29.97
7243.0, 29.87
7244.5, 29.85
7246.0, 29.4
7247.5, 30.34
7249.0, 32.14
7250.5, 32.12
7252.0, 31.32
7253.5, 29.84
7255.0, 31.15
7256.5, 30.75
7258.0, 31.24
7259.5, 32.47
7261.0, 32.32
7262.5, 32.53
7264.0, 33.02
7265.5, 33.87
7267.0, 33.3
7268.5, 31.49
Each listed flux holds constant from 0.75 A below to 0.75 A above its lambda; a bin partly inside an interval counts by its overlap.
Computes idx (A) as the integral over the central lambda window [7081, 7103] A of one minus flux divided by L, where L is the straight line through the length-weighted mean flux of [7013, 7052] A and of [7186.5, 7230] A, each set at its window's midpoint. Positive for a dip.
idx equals 4.2 A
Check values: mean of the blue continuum 34.5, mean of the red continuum 26.6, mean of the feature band 25.7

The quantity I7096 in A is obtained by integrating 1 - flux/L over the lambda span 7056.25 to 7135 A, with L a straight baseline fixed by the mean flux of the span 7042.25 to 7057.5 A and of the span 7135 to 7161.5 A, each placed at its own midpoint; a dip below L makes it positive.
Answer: 7.6 A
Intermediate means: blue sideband 35.3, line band 26.2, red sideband 22.1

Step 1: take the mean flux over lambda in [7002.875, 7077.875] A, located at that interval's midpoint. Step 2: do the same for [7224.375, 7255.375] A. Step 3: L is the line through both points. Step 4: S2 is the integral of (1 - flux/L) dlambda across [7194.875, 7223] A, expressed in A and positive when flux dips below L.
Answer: 3.9 A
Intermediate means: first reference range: 32.1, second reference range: 29.8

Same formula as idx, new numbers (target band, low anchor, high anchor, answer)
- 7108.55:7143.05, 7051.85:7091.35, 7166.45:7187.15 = 4.13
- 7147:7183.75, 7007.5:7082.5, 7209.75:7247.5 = 6.81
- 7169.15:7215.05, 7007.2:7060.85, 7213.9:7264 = 7.18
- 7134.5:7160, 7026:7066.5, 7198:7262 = 7.08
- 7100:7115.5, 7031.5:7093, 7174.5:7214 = 1.72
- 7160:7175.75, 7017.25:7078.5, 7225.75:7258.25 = 3.45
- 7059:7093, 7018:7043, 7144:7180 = 2.40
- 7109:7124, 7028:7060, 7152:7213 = 1.01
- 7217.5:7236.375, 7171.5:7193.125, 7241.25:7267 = 0.64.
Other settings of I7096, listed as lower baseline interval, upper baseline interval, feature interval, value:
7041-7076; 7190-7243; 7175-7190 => 1.2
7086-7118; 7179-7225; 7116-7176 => 5.8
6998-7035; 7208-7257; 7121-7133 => 2.9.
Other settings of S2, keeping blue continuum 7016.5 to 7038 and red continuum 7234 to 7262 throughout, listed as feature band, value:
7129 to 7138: 3.3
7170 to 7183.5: 2.6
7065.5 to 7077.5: 1.3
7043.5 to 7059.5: -0.7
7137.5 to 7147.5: 3.4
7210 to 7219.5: 1.4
